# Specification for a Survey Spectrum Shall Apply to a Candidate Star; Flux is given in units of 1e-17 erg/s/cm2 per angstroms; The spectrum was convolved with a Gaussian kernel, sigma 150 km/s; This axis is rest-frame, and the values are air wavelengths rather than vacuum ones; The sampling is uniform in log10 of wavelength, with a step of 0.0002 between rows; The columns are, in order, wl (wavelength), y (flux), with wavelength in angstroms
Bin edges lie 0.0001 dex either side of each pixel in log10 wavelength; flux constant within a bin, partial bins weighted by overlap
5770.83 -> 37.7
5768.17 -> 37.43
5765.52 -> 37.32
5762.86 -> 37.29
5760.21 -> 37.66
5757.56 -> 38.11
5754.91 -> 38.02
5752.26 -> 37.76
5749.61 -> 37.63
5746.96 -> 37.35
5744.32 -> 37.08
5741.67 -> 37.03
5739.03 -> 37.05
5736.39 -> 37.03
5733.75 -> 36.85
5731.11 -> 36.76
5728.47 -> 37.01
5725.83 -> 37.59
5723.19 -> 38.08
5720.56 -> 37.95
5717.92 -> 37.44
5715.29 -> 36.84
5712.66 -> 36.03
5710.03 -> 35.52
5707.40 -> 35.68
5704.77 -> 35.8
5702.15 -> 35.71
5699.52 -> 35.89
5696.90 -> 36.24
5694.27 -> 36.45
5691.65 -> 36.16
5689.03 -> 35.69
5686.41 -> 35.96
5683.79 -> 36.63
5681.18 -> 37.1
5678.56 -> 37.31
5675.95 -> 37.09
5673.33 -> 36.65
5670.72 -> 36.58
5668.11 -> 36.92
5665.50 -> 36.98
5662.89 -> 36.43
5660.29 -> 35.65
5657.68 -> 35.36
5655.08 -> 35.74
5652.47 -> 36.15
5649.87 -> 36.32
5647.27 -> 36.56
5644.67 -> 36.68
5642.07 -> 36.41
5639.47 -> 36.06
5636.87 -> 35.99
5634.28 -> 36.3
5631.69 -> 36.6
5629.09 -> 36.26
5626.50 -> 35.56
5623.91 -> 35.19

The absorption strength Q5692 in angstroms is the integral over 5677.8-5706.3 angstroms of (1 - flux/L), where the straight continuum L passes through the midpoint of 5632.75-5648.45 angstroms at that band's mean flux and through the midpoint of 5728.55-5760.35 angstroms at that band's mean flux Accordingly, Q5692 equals 0.5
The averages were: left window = 36.3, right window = 37.3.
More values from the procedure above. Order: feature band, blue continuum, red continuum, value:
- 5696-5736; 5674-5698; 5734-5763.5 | 0.3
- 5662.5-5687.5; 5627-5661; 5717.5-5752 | -0.2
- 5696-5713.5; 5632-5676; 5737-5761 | 0.5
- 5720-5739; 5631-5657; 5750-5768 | 0.0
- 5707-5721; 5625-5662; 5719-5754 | 0.2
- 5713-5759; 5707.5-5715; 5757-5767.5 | -0.8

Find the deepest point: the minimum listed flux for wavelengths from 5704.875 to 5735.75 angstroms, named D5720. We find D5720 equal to 35.52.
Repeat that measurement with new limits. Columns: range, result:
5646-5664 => 35.36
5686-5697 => 35.69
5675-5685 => 36.63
